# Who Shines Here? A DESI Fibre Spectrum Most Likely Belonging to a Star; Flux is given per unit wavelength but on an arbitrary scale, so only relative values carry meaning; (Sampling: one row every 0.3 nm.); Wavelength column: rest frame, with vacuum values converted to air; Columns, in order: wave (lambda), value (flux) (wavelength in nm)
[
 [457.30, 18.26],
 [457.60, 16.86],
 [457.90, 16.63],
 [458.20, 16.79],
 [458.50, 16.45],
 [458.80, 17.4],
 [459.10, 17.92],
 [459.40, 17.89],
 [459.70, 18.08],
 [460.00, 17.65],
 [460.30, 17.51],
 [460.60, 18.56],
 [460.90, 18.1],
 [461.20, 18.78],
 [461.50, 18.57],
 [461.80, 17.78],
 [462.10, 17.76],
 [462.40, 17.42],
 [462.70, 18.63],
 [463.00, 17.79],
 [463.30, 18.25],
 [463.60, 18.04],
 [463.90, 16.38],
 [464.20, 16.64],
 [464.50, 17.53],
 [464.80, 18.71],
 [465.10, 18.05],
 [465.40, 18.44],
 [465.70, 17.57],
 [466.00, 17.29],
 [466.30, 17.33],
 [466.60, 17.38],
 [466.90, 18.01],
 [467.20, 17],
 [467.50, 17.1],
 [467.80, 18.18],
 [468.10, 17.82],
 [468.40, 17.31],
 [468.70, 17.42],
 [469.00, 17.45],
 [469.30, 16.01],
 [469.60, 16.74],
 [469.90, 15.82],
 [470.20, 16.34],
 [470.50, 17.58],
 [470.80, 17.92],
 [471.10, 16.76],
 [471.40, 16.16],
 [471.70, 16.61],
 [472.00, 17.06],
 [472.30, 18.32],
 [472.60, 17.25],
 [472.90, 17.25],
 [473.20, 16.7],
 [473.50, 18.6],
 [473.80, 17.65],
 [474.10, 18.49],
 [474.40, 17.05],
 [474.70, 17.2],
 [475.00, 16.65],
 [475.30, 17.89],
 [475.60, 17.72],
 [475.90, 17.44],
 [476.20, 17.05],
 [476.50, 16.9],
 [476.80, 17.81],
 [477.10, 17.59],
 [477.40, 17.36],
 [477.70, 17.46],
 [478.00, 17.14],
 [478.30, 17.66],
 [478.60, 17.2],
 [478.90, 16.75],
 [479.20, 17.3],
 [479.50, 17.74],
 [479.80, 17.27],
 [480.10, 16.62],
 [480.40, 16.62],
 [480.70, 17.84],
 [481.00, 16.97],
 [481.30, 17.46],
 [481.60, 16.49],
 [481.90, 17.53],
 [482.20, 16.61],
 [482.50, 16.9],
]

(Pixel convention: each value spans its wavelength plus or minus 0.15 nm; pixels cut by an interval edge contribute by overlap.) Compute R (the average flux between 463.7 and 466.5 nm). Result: 17.6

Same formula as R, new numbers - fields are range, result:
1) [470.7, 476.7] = 17.3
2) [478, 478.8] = 17.3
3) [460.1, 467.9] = 17.8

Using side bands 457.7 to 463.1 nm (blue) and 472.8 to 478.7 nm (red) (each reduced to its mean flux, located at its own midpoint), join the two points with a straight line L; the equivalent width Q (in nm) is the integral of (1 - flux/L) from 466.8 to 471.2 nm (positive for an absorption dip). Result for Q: 0.11 nm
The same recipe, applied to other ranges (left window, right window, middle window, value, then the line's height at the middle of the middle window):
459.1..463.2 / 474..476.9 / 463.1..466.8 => 0.05 nm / 17.9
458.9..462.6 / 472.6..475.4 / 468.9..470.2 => 0.09 nm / 17.7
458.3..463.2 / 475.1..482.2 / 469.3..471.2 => 0.08 nm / 17.6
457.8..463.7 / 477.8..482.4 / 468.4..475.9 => 0.09 nm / 17.4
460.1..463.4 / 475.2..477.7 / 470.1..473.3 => 0.10 nm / 17.7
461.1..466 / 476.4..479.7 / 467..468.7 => 0.02 nm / 17.7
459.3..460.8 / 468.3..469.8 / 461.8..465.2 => -0.04 nm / 17.6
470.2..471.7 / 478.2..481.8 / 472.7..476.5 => -0.09 nm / 17.1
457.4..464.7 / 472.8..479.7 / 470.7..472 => 0.05 nm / 17.5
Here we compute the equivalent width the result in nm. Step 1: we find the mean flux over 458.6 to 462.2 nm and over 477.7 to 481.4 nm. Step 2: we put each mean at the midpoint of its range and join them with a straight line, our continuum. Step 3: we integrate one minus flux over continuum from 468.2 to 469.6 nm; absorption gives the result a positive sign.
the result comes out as 0.05 nm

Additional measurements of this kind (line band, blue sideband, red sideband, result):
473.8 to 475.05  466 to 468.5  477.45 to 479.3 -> -0.01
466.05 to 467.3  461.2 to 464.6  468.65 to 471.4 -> -0.01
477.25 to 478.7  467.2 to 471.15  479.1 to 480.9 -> -0.01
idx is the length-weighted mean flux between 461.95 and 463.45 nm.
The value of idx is 18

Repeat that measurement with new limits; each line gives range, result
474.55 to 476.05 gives 17.4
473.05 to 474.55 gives 17.7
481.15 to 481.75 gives 17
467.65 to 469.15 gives 17.6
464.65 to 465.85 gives 18.2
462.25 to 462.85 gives 18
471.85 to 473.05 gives 17.5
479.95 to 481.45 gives 17.1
